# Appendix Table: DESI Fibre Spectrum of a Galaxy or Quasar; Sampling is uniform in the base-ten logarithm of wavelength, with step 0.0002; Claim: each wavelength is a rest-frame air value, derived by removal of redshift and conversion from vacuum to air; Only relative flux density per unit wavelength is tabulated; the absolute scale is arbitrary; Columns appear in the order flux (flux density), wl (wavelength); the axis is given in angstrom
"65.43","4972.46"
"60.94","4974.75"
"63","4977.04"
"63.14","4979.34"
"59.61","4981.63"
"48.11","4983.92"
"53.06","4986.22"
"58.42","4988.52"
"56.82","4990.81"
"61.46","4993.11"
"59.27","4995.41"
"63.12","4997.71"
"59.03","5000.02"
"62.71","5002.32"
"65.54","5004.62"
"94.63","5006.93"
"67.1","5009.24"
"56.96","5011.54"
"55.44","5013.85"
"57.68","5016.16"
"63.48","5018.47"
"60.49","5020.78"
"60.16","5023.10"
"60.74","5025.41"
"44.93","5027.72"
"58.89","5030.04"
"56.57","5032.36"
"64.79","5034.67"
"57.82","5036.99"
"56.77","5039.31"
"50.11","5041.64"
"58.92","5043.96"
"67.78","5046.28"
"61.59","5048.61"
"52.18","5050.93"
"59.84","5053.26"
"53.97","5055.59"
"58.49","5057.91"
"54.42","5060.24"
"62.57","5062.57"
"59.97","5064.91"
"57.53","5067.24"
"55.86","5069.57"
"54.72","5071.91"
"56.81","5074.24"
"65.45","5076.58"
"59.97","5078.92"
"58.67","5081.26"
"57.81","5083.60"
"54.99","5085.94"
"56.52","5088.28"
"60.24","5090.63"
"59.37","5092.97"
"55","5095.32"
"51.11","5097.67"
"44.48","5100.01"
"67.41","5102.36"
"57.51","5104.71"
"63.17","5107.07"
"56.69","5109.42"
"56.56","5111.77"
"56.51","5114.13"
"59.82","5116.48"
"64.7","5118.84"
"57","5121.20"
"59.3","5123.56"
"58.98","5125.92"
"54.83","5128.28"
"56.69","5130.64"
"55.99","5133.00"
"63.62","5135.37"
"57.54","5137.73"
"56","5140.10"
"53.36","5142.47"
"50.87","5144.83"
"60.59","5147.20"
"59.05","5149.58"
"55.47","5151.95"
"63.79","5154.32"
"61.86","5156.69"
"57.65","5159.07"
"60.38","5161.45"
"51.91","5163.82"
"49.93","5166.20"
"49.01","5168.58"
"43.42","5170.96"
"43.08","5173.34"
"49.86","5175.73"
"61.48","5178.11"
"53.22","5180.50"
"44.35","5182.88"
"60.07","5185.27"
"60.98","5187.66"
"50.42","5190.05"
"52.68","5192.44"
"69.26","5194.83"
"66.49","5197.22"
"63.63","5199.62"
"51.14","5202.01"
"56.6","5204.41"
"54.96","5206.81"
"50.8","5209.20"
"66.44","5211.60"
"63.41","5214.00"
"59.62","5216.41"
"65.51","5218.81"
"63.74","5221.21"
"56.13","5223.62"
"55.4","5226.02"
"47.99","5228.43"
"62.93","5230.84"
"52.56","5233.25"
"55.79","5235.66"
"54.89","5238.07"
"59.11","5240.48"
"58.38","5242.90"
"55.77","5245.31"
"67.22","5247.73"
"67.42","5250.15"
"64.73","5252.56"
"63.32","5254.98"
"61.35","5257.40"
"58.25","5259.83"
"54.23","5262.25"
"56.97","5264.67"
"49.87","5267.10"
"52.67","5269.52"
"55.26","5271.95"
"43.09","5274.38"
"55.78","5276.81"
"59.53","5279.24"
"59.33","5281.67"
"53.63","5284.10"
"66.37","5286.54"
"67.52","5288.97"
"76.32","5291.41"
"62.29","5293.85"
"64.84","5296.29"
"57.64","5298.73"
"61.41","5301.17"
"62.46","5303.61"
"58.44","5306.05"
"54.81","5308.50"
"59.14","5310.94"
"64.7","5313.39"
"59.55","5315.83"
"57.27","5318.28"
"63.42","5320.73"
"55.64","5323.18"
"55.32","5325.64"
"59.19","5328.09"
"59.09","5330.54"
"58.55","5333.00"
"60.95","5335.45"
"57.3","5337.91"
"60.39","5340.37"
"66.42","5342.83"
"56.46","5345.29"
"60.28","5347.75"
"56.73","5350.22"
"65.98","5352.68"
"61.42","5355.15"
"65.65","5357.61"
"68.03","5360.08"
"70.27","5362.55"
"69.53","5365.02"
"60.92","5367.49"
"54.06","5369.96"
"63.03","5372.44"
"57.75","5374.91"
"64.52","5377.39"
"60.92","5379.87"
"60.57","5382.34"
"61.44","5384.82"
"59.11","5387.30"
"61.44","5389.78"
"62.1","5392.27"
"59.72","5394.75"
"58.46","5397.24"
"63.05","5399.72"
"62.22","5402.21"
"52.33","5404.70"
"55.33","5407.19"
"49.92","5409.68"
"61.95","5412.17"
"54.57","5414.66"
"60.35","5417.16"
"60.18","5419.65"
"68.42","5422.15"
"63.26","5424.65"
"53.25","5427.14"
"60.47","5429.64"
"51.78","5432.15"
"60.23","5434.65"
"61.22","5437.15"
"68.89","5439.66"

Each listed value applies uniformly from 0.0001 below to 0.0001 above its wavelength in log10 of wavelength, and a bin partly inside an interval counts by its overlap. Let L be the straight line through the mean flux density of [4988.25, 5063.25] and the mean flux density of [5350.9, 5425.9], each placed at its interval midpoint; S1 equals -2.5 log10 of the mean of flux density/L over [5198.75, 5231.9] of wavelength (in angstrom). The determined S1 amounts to 0.041 mag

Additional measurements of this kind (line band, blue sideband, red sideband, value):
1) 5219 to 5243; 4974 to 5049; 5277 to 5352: 0.06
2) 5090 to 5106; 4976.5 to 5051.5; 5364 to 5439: 0.07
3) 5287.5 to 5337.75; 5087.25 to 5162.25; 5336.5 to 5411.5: -0.01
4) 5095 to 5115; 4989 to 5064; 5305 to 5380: 0.07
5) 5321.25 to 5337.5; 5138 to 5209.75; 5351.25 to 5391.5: 0.05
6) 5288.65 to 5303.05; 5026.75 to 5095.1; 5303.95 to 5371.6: -0.08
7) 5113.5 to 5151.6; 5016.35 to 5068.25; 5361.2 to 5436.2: 0.02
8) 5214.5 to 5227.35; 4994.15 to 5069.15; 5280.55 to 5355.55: 0.01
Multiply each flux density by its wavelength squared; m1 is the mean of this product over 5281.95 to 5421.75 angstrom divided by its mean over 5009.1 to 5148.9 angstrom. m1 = 1.2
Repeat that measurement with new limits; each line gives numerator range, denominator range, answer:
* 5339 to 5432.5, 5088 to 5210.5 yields 1.18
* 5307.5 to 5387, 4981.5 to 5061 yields 1.16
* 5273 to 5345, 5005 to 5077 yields 1.12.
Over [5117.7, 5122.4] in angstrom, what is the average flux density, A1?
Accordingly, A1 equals 60.8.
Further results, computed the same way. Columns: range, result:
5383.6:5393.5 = 61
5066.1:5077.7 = 58.1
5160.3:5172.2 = 50.9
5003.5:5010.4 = 75.8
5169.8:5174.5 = 43.3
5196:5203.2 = 60.5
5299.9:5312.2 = 59.3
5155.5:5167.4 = 56.3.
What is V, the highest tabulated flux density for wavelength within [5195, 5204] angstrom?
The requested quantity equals 66.49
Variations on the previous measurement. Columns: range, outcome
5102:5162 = 67.41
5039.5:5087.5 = 67.78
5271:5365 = 76.32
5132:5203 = 69.26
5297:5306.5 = 62.46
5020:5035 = 64.79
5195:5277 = 67.42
